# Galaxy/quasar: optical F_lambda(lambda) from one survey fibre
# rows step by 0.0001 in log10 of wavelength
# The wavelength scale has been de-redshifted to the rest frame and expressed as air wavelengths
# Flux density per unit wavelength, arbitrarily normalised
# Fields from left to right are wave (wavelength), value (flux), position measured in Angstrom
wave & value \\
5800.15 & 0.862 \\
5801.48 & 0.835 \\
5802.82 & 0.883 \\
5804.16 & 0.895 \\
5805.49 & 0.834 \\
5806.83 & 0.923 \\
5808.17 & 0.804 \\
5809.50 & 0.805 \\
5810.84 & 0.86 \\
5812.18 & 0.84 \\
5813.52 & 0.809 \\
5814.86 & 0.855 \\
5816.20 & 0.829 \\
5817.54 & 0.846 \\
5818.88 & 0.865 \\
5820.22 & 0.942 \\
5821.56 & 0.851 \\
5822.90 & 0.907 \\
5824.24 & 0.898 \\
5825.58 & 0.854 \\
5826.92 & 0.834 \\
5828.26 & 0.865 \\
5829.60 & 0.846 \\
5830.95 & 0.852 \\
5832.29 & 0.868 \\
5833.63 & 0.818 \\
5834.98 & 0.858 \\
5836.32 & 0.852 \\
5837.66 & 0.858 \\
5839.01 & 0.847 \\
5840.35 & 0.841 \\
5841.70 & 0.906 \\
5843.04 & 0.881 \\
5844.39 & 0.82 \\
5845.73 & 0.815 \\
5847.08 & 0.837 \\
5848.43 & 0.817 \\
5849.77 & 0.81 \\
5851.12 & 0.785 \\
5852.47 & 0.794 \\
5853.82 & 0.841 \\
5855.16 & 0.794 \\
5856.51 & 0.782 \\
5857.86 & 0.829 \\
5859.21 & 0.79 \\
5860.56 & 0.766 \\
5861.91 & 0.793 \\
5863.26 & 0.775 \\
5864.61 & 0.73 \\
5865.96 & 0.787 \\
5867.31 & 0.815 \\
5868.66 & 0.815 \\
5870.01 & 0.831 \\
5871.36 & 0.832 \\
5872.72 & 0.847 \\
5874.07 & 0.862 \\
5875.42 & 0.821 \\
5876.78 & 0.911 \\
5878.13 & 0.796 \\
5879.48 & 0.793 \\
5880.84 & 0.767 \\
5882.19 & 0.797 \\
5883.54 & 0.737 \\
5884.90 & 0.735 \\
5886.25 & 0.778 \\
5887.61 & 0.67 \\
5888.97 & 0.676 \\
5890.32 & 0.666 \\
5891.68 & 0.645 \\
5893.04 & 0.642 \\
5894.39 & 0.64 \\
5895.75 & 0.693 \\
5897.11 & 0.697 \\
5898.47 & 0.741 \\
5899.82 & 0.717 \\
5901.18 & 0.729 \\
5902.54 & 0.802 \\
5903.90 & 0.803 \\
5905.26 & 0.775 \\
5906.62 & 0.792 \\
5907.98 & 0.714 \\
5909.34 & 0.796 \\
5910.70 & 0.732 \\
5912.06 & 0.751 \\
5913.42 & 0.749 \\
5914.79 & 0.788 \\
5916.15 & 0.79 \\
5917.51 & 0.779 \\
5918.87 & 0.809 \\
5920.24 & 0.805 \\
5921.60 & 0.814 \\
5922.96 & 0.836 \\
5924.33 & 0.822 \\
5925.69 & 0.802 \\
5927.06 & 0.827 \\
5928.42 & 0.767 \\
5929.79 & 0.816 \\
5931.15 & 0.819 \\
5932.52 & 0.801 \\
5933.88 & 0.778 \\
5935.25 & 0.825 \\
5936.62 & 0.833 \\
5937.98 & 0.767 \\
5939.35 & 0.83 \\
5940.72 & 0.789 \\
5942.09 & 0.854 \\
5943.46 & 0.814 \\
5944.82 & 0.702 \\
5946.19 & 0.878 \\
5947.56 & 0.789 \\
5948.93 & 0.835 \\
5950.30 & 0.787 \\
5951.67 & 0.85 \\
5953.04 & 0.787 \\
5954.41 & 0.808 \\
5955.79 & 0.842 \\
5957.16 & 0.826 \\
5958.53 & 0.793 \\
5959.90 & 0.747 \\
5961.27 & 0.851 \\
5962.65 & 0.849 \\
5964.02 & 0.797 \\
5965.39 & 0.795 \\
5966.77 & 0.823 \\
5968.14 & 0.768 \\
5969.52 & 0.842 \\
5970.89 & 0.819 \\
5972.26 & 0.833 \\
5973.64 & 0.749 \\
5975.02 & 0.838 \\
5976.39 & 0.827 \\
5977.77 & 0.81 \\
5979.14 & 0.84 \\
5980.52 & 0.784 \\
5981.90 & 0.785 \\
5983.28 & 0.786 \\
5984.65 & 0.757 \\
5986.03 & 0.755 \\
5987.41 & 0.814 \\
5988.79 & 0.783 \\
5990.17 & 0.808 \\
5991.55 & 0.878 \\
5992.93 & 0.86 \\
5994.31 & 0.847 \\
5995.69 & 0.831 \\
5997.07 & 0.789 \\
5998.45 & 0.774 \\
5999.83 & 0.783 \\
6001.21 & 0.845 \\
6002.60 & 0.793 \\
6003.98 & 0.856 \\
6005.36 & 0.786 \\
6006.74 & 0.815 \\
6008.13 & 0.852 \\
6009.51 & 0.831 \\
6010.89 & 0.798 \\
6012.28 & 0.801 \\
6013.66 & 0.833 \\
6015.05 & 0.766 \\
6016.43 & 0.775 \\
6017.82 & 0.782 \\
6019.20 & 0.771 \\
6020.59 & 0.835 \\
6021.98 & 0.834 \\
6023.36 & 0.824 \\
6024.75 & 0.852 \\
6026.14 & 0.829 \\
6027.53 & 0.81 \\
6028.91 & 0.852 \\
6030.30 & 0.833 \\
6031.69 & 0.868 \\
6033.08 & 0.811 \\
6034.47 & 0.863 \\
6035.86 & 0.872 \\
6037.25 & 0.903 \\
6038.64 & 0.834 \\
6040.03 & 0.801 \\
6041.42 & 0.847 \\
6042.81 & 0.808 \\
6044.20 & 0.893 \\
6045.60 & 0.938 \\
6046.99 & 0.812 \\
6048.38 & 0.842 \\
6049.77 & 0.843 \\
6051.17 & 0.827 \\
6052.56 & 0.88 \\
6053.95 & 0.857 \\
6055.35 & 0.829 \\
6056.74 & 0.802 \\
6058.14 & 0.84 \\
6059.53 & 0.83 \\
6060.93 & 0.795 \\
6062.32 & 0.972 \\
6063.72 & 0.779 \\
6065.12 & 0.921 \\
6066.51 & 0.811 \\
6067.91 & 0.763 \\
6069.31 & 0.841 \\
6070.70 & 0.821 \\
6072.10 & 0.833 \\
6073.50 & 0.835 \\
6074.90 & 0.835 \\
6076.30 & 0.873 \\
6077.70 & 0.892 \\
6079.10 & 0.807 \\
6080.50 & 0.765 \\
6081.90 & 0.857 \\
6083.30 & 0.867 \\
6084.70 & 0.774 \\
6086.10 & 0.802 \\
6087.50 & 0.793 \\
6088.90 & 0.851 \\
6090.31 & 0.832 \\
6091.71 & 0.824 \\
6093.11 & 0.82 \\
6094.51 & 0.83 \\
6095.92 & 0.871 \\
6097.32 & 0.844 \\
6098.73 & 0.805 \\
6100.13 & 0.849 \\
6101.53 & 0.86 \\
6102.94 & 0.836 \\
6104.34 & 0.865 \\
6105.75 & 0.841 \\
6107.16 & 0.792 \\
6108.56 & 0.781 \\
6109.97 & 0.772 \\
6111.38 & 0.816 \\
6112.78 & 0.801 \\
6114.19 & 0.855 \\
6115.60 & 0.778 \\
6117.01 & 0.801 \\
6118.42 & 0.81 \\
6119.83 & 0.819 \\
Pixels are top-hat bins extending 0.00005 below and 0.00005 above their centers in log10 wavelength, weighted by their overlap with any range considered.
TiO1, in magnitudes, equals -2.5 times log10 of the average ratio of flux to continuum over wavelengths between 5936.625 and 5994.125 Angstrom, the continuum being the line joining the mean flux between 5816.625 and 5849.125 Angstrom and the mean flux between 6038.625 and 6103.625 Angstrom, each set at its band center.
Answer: 0.048 mag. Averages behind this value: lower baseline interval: 0.857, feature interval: 0.809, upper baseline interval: 0.837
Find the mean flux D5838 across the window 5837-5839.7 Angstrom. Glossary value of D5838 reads 0.852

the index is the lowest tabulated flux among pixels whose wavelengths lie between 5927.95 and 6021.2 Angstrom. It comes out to 0.702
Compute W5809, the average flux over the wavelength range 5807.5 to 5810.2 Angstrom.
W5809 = 0.806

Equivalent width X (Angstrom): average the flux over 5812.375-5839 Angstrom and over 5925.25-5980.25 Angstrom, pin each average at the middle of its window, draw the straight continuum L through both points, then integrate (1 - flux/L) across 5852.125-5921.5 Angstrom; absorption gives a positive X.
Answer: 5.5 Angstrom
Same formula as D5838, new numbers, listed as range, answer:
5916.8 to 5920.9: 0.797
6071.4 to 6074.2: 0.833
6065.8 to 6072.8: 0.815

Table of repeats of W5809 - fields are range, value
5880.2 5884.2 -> 0.769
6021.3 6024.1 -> 0.83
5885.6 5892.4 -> 0.685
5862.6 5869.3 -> 0.785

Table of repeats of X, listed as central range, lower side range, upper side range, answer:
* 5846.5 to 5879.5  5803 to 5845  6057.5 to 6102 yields 1.7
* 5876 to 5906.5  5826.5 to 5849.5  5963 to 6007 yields 3.5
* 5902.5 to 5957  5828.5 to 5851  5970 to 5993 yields 1.4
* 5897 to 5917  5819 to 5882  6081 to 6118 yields 1.7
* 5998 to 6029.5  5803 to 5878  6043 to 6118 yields 0.8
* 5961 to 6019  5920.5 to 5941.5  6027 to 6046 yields 1.6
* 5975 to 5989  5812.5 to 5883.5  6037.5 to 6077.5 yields 0.7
